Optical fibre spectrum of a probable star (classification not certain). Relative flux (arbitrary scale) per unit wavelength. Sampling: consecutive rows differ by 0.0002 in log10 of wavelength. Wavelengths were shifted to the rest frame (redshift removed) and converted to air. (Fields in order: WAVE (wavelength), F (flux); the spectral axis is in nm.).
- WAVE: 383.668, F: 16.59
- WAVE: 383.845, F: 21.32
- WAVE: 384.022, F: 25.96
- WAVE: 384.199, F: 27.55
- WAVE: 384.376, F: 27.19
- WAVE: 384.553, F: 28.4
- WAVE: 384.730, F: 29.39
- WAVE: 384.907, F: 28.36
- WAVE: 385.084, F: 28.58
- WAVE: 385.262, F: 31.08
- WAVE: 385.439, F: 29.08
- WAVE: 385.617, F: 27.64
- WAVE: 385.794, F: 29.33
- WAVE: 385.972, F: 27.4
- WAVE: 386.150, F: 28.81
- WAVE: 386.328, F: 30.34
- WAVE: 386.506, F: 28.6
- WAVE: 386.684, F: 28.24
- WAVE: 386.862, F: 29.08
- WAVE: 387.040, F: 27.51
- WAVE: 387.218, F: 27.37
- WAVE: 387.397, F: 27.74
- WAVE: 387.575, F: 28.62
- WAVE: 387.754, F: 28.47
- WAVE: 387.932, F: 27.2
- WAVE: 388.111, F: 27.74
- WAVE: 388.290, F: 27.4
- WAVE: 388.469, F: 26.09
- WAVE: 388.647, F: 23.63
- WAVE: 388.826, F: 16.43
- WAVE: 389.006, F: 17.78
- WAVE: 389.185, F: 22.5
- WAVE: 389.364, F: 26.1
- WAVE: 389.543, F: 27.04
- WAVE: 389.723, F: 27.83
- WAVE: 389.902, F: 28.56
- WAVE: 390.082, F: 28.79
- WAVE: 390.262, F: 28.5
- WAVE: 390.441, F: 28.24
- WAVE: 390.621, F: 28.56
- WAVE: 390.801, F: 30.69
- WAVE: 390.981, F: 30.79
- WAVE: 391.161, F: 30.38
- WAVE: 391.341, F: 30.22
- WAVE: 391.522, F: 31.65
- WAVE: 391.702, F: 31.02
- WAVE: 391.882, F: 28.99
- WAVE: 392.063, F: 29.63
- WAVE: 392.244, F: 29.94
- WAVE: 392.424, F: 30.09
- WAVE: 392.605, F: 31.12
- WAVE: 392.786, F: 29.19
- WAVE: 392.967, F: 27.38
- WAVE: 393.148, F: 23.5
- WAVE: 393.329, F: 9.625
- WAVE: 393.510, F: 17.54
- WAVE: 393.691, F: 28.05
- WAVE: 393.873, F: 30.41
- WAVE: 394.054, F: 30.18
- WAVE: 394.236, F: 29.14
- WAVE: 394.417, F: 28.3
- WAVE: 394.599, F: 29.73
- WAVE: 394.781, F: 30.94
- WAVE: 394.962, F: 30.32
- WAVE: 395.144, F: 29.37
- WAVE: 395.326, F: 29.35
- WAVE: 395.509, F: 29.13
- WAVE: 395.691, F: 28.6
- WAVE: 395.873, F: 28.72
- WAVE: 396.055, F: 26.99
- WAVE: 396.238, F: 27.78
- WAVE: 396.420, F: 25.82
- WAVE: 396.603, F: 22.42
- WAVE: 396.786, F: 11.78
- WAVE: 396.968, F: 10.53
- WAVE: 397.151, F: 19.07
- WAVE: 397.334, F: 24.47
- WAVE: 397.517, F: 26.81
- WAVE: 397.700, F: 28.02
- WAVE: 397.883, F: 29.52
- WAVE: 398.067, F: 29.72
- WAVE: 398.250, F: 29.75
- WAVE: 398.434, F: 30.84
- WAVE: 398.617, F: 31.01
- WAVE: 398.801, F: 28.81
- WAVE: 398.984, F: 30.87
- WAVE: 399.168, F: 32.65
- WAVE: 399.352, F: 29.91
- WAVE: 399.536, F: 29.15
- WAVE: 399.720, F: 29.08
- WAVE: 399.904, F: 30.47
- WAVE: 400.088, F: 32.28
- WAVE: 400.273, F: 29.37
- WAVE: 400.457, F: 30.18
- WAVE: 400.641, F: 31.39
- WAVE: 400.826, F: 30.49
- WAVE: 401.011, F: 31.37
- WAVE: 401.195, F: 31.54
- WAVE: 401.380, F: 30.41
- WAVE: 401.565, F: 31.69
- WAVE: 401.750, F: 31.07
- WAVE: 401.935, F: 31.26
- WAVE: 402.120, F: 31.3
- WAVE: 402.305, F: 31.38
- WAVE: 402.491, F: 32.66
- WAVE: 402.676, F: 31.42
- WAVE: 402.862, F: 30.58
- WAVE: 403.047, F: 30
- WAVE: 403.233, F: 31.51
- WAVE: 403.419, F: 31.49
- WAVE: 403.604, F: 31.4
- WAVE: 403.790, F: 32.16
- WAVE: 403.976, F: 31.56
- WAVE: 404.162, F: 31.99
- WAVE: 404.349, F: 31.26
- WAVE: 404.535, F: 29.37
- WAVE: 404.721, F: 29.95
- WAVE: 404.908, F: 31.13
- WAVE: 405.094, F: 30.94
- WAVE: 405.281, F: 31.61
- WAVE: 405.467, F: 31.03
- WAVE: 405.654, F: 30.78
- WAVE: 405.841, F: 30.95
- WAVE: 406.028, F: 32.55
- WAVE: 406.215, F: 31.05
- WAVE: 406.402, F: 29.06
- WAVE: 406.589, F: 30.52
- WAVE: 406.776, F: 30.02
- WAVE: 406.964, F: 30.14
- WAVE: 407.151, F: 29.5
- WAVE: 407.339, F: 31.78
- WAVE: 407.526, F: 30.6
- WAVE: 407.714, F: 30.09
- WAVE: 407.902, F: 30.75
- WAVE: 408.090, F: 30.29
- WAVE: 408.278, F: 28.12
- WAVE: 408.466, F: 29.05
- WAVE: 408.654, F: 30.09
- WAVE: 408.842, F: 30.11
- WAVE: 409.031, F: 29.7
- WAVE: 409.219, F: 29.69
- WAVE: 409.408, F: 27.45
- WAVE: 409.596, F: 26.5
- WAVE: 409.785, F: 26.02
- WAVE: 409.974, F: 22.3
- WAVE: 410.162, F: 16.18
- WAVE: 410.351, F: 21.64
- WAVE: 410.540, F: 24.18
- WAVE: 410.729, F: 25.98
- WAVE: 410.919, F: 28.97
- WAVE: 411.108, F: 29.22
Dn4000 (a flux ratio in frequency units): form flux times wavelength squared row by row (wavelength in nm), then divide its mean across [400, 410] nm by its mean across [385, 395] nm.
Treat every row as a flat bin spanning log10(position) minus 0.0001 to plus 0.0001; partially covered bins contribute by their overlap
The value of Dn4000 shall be 1.2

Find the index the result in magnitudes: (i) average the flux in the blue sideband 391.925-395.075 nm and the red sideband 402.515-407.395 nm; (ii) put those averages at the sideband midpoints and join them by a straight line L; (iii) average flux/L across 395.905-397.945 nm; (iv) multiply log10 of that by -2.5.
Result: 0.23 mag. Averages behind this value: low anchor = 27.4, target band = 23.1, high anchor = 30.9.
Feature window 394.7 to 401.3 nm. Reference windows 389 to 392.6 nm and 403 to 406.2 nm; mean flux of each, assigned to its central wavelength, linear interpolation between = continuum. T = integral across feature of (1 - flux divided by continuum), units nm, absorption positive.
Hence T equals 0.43 nm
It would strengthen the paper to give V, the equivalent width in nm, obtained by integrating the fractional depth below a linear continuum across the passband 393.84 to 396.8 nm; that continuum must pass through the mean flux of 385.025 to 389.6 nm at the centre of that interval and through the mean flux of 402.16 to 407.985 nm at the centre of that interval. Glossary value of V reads 0.08 nm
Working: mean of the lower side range 26.9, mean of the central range 27.9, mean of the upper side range 30.9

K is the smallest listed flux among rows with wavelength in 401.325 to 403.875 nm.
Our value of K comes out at 30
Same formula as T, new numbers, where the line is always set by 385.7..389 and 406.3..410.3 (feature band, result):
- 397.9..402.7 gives -0.497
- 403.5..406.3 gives -0.299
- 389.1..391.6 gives -0.126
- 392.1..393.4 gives 0.053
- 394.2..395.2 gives -0.080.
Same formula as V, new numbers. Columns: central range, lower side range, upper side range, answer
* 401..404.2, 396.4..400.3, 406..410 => -0.384 nm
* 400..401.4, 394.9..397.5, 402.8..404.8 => -0.123 nm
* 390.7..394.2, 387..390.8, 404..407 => -0.081 nm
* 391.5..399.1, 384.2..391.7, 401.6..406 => 0.601 nm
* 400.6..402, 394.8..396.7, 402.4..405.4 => -0.046 nm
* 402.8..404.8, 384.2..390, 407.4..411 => -0.278 nm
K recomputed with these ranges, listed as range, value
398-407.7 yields 28.81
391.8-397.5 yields 9.625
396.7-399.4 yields 10.53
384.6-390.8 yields 16.43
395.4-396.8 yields 11.78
